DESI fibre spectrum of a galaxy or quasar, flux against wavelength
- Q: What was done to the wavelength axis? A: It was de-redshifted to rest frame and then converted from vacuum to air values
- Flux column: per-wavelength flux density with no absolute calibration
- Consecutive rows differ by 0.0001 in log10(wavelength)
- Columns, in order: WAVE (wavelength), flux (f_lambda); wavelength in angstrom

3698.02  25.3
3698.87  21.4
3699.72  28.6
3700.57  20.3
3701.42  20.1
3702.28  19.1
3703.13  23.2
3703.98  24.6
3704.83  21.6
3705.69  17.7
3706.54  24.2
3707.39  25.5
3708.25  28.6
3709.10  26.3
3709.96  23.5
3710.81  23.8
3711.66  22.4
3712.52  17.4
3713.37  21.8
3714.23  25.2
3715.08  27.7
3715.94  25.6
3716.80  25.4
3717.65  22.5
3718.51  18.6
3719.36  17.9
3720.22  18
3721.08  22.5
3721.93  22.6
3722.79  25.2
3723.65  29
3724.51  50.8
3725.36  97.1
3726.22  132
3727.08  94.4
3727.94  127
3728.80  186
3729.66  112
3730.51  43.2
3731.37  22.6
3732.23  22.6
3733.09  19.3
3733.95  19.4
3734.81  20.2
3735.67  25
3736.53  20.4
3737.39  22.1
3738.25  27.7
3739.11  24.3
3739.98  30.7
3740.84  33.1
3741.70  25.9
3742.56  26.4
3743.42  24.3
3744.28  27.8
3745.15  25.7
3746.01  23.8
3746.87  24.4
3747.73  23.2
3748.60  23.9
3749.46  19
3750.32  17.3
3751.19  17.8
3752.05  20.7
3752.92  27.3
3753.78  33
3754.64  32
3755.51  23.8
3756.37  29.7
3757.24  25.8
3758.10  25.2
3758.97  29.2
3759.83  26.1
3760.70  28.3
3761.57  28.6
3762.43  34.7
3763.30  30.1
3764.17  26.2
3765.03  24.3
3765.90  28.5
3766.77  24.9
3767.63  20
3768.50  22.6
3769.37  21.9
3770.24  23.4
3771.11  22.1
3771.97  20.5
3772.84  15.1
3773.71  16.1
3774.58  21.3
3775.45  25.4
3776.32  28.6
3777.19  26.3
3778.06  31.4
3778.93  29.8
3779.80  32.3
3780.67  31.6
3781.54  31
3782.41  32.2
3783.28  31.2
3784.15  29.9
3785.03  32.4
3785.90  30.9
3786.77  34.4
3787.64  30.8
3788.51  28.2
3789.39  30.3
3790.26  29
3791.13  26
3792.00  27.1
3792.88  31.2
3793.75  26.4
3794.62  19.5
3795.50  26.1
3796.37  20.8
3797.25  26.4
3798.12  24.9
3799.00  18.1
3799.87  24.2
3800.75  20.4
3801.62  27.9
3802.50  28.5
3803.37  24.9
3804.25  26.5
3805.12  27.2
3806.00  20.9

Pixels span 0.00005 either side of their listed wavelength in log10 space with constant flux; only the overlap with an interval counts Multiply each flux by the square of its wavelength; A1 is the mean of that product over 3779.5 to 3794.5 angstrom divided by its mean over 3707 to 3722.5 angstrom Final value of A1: 1.35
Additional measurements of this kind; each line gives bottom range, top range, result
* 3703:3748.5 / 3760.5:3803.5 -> 0.76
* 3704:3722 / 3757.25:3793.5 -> 1.23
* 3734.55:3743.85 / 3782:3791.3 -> 1.23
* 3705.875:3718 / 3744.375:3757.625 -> 1.04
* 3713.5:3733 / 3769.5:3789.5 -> 0.54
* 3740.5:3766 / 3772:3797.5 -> 1.07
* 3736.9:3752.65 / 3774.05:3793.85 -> 1.24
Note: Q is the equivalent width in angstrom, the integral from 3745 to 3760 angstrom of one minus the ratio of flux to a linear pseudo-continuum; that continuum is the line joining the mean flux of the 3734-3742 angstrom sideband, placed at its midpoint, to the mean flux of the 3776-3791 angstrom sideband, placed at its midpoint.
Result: 1.15 angstrom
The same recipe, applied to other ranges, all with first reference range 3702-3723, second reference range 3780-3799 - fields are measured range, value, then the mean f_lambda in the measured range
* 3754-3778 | 1.1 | 25.4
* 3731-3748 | 0.2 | 24.5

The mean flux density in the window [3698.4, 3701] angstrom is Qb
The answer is 23.5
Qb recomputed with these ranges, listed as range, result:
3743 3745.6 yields 25.9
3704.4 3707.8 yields 22.3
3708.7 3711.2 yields 24.5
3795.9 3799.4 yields 22.6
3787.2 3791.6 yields 28.9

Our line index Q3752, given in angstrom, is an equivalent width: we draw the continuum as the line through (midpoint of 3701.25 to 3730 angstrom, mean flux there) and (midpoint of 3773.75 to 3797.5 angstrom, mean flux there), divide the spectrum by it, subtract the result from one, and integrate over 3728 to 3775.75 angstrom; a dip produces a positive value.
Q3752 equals 7.2 angstrom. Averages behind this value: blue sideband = 41.8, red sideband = 28.3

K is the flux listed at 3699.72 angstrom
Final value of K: 28.6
